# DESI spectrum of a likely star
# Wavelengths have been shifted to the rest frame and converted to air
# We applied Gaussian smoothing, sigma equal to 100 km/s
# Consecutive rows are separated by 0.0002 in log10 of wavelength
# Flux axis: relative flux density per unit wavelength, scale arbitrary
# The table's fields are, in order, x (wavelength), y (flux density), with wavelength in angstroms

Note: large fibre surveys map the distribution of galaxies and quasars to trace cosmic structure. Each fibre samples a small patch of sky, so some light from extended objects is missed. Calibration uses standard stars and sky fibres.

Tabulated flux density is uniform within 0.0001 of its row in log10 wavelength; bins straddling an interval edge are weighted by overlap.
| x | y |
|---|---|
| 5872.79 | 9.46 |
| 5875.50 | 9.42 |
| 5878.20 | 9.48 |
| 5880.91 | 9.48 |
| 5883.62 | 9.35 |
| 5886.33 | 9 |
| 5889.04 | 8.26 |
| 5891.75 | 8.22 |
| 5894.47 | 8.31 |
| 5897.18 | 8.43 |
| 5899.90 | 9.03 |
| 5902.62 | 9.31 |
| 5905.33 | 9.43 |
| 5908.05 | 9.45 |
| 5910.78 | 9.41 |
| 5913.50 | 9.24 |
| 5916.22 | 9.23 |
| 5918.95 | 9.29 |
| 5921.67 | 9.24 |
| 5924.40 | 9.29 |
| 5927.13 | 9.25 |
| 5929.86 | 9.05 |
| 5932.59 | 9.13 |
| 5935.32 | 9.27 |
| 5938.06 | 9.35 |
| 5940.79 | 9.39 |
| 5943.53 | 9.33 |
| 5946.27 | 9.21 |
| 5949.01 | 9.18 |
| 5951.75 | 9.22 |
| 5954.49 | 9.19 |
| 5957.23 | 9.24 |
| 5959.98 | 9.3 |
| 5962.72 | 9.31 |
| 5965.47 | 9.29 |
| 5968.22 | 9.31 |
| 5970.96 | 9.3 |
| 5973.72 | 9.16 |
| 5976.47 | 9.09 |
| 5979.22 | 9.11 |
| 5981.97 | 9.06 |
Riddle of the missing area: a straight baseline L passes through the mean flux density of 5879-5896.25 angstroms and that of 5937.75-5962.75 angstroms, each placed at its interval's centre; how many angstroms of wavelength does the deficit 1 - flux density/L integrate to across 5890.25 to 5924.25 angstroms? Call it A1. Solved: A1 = -0.45 angstroms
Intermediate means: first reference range 8.78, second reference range 9.27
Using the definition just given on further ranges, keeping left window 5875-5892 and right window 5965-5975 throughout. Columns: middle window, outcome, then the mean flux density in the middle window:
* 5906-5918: -0.3 angstroms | 9.33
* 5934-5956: -0.1 angstroms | 9.27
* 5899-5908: -0.2 angstroms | 9.3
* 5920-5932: -0.1 angstroms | 9.21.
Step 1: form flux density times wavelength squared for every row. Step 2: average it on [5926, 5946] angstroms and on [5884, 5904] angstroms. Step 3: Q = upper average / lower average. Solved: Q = 1.08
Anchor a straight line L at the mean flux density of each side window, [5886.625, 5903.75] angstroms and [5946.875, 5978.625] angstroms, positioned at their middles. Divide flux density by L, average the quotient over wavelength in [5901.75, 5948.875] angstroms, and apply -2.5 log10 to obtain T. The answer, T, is -0.048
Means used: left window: 8.61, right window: 9.23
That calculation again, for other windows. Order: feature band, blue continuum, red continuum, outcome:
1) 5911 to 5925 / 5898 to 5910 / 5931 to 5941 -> 0.000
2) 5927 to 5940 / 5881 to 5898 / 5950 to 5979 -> -0.026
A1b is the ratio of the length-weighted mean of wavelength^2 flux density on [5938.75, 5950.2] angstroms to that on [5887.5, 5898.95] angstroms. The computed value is 1.13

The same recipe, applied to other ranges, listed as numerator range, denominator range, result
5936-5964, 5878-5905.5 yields 1.06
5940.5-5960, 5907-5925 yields 1.01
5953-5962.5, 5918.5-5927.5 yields 1.01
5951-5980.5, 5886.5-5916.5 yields 1.06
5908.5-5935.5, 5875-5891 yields 1.03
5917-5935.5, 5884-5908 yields 1.06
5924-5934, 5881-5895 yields 1.07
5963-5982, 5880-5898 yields 1.09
